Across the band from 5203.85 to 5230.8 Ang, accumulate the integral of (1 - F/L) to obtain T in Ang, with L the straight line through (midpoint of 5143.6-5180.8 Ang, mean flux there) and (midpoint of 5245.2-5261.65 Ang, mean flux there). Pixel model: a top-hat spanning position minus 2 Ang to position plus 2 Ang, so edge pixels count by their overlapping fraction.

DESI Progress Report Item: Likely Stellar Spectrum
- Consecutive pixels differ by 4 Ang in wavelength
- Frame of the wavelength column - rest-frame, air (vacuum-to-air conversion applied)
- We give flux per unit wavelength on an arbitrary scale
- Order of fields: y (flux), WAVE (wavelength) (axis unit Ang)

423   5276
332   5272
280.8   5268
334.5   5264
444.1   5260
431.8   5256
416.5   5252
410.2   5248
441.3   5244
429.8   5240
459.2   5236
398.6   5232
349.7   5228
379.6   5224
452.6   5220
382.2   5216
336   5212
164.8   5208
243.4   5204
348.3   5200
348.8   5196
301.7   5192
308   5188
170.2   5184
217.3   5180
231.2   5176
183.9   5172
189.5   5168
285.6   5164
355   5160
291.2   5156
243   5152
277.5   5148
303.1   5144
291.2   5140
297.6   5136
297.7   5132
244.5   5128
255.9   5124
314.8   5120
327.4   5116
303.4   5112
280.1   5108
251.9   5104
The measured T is 1.7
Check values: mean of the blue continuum 257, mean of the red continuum 426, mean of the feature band 338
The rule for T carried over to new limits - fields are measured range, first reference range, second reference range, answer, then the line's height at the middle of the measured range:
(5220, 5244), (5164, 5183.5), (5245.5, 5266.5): -4.28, 349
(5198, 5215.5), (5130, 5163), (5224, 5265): 4.02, 367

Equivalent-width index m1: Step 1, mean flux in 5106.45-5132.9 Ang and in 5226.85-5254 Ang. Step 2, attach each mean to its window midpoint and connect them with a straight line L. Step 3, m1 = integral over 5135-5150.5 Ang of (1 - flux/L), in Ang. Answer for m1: 1.1 Ang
